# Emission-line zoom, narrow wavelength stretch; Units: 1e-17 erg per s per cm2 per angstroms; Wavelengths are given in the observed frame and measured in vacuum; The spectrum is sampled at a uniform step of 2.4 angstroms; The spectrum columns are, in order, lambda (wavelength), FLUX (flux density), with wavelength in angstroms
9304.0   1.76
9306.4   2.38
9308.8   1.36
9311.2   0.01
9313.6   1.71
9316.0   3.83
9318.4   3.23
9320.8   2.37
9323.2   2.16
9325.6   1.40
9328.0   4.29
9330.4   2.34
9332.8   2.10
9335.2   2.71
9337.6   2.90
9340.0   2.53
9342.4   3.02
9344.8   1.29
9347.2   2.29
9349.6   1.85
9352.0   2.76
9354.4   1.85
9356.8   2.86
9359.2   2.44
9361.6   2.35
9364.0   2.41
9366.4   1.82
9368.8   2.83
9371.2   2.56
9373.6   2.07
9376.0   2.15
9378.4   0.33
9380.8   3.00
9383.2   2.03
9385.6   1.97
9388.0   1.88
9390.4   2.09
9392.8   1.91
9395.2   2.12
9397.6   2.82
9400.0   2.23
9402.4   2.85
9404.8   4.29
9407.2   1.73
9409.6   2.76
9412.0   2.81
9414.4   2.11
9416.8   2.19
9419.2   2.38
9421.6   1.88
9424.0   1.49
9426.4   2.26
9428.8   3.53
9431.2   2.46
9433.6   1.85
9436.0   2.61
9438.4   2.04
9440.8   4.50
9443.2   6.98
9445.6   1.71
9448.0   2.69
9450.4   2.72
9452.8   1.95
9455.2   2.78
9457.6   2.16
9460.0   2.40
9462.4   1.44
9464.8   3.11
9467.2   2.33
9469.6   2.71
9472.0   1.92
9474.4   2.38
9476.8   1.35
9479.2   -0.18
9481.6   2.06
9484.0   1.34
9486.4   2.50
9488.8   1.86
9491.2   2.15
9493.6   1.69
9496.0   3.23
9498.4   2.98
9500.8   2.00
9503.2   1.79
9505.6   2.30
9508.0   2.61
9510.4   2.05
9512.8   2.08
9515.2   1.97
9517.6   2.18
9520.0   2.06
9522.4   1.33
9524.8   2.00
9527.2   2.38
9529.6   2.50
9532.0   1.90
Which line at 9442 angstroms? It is [S II] 6716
